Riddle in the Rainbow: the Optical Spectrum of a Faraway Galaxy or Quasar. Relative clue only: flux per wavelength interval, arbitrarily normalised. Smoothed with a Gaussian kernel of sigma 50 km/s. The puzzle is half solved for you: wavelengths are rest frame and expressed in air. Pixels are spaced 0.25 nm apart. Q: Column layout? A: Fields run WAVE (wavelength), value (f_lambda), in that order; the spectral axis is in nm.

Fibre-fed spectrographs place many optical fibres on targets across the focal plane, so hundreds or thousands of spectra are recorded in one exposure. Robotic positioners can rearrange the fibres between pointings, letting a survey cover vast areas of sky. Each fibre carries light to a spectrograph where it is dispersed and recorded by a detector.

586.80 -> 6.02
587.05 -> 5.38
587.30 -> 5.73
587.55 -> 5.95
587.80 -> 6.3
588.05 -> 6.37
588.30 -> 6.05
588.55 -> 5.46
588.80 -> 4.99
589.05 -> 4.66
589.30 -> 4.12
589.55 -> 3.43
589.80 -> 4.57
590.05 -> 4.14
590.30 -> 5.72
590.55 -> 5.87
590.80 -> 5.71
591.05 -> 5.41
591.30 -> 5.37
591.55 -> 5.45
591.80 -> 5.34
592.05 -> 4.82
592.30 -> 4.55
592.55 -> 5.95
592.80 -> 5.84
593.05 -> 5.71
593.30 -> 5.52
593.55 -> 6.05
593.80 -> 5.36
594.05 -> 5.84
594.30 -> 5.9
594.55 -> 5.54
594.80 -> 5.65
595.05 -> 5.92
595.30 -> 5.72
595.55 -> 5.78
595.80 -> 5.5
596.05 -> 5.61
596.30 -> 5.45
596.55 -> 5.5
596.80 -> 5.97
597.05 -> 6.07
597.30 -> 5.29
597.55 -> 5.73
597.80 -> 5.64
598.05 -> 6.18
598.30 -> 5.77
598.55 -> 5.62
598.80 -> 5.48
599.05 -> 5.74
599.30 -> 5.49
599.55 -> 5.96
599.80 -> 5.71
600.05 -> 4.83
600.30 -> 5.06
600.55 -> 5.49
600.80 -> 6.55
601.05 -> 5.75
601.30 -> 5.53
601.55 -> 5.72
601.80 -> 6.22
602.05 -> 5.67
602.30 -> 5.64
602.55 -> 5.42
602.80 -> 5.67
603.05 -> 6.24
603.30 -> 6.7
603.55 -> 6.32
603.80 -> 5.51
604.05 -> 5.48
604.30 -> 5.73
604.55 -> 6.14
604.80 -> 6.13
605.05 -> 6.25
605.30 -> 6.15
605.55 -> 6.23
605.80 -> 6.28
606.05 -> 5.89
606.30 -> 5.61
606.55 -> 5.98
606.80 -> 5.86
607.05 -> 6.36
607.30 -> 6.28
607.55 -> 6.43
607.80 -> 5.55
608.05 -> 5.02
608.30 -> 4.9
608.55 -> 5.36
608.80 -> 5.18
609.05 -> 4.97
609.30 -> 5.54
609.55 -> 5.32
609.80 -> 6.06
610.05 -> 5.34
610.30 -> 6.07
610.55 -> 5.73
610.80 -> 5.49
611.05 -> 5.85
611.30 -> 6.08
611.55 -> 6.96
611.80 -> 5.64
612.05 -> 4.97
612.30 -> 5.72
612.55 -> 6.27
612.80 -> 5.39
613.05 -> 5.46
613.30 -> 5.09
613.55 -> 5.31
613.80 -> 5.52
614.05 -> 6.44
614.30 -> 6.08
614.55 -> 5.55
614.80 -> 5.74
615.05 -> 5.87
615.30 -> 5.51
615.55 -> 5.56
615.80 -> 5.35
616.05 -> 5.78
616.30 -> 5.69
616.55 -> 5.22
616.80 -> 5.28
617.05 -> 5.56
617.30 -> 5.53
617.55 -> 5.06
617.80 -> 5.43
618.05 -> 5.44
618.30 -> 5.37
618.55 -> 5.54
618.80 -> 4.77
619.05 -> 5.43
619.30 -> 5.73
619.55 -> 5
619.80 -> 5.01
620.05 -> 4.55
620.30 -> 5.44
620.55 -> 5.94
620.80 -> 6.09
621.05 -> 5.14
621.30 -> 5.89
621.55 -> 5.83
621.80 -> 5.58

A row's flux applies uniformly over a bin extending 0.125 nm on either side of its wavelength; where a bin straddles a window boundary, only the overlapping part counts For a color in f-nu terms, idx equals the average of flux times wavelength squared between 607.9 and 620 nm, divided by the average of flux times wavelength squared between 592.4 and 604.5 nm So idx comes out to 1.01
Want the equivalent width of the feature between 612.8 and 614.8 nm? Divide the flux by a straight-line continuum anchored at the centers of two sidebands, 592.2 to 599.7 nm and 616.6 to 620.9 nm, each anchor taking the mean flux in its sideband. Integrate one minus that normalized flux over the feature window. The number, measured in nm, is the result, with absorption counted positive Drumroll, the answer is -0.07 nm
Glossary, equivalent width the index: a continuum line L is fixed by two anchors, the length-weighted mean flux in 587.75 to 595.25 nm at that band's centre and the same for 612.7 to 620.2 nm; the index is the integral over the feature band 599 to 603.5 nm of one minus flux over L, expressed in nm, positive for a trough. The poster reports -0.290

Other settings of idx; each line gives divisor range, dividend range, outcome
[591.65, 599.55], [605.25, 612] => 1.07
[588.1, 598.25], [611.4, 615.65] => 1.12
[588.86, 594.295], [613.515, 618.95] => 1.15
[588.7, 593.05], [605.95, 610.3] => 1.18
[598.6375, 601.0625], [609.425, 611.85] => 1.08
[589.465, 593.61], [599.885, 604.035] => 1.13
